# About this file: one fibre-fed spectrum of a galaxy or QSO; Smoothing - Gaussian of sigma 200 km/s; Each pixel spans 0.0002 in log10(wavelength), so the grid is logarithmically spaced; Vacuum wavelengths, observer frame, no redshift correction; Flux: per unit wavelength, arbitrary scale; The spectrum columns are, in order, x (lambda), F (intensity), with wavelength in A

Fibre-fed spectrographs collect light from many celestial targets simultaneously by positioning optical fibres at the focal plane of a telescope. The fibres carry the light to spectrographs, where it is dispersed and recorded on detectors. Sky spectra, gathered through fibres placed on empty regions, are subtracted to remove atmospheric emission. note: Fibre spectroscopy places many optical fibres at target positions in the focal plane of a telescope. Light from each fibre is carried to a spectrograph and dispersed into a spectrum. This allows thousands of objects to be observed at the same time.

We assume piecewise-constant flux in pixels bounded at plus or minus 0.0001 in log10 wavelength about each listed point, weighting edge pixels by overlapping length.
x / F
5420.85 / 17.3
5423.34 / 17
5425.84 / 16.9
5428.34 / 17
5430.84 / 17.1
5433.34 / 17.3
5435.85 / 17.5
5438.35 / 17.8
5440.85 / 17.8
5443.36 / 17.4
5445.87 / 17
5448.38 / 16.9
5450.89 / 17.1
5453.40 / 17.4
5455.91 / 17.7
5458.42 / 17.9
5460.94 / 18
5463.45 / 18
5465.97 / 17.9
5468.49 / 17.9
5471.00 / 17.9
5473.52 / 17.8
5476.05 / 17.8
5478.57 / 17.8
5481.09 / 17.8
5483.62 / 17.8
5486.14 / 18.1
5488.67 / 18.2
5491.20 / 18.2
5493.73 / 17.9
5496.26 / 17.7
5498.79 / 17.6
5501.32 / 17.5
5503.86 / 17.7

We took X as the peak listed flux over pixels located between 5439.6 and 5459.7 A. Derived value 17.9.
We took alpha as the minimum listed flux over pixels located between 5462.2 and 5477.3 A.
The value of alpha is 17.8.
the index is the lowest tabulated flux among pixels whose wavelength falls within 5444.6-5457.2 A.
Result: 16.9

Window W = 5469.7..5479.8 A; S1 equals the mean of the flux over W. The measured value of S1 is 17.8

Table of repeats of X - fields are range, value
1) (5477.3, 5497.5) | 18.2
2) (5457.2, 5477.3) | 18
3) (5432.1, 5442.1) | 17.8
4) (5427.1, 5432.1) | 17.1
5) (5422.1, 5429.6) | 17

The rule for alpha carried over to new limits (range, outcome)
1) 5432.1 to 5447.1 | 17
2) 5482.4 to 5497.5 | 17.7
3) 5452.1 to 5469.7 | 17.4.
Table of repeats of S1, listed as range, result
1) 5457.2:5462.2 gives 17.9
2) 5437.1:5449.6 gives 17.4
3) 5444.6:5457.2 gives 17.2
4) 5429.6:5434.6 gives 17.2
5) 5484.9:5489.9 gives 18.1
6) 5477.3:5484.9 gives 17.8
